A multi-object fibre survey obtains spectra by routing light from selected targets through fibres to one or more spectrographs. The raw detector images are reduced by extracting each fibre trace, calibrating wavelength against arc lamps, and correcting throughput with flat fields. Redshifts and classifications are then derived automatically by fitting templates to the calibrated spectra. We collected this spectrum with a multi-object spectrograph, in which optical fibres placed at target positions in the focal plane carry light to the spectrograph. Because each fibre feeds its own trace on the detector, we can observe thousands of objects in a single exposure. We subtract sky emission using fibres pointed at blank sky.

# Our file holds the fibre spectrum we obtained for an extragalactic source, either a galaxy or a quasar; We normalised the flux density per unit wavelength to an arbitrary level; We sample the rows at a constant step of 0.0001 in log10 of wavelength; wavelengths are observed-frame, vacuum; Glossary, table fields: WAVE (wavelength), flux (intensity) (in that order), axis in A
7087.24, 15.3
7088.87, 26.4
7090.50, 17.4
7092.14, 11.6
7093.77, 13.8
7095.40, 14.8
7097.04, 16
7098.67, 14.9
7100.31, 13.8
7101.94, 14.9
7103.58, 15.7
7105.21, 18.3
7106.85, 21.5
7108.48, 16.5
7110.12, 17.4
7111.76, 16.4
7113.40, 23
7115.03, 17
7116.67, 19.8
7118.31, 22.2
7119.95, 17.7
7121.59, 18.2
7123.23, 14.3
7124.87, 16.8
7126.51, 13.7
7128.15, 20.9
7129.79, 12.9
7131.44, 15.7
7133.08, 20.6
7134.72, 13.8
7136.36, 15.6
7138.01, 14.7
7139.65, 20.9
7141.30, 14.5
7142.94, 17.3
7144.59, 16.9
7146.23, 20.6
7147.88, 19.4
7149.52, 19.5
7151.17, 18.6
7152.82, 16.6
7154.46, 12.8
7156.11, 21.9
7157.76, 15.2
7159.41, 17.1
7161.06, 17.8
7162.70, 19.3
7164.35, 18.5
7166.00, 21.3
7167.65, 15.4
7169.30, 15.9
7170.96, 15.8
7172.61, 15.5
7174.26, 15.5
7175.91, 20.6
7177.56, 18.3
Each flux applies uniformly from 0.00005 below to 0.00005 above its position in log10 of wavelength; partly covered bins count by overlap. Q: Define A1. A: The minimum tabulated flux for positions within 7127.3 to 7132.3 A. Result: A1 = 12.9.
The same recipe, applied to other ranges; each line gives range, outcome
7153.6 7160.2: 12.8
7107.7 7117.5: 16.4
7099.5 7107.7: 13.8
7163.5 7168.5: 15.4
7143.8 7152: 16.9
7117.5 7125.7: 14.3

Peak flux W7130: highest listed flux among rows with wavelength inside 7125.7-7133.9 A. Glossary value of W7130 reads 20.9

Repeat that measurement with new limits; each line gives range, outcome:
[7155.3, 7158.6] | 21.9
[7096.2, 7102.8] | 16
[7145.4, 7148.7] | 20.6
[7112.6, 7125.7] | 23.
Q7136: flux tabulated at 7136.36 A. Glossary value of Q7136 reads 15.6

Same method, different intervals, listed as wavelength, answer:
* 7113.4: 23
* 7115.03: 17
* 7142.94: 17.3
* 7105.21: 18.3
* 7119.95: 17.7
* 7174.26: 15.5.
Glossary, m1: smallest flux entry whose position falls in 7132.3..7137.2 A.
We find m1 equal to 13.8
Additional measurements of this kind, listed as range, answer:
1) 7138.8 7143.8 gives 14.5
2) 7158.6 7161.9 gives 17.1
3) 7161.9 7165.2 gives 18.5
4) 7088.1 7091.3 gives 17.4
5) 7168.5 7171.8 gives 15.8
